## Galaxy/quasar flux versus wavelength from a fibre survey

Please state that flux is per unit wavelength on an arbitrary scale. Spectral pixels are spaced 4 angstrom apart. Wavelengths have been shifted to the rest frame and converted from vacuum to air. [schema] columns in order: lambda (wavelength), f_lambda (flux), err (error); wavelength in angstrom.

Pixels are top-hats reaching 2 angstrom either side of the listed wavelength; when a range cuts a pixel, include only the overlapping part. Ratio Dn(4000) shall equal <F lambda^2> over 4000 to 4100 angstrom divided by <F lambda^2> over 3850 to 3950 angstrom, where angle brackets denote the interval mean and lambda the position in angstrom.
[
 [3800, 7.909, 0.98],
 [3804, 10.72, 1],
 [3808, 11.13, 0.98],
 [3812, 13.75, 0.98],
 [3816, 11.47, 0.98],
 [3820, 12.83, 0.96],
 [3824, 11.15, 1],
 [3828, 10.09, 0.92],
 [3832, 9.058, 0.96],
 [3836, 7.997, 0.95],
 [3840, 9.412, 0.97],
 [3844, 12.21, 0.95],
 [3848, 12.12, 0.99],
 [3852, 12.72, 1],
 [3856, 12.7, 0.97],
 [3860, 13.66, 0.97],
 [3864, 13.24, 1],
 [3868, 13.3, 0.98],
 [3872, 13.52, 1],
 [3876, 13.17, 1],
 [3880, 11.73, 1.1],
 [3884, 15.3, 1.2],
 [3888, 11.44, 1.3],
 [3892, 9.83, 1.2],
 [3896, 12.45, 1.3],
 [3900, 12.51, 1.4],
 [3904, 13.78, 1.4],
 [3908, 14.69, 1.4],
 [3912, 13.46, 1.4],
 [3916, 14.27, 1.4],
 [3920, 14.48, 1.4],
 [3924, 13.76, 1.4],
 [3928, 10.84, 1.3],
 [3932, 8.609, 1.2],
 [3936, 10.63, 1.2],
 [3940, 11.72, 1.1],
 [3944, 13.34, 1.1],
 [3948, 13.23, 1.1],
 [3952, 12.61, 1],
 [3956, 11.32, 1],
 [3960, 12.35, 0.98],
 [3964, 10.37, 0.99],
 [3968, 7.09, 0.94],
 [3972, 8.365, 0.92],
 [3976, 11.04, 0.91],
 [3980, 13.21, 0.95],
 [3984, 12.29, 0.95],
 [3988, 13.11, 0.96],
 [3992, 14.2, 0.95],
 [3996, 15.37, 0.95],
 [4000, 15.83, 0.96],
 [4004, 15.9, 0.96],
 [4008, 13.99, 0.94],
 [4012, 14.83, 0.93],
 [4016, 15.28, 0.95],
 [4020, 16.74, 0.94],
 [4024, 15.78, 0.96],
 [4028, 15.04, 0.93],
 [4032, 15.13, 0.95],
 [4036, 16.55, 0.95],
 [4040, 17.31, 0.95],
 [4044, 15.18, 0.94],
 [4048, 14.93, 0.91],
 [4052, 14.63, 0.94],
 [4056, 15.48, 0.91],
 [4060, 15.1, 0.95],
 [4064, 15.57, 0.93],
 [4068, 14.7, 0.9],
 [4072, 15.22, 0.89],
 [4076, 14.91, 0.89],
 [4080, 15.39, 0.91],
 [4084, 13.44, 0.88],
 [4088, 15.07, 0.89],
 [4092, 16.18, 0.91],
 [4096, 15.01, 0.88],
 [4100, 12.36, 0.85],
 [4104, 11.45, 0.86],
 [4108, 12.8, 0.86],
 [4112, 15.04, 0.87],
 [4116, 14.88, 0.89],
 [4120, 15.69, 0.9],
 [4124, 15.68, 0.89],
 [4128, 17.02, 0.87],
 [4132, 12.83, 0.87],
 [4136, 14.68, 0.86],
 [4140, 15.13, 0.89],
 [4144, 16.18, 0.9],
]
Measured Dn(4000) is 1.3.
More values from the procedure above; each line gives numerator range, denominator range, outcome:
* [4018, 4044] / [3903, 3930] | 1.25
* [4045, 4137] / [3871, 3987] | 1.32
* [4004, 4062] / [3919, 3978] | 1.43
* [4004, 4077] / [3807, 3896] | 1.42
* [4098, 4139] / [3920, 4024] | 1.20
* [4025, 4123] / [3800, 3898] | 1.41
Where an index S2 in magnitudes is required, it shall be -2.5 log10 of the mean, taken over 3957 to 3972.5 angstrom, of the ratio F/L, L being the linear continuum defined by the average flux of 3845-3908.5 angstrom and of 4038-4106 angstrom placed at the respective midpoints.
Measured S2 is 0.368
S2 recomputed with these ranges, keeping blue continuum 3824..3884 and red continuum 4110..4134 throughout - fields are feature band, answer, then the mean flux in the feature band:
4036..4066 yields -0.09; 15.5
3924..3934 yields 0.21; 10.5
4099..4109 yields 0.23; 12.1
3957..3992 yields 0.20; 11.2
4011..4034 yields -0.11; 15.5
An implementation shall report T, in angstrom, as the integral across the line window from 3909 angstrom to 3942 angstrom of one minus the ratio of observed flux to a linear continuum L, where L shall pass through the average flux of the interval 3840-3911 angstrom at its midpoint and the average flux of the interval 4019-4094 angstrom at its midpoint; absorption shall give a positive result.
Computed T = 2.9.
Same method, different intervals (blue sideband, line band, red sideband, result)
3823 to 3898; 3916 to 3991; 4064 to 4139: 7.1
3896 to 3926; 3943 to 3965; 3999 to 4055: 3.3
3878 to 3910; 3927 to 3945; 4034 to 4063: 3.5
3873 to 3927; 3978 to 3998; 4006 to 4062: 1.4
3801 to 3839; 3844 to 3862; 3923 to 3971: -3.0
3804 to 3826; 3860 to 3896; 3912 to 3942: -2.0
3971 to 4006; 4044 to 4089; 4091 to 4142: -2.9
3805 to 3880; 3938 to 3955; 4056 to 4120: 0.5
